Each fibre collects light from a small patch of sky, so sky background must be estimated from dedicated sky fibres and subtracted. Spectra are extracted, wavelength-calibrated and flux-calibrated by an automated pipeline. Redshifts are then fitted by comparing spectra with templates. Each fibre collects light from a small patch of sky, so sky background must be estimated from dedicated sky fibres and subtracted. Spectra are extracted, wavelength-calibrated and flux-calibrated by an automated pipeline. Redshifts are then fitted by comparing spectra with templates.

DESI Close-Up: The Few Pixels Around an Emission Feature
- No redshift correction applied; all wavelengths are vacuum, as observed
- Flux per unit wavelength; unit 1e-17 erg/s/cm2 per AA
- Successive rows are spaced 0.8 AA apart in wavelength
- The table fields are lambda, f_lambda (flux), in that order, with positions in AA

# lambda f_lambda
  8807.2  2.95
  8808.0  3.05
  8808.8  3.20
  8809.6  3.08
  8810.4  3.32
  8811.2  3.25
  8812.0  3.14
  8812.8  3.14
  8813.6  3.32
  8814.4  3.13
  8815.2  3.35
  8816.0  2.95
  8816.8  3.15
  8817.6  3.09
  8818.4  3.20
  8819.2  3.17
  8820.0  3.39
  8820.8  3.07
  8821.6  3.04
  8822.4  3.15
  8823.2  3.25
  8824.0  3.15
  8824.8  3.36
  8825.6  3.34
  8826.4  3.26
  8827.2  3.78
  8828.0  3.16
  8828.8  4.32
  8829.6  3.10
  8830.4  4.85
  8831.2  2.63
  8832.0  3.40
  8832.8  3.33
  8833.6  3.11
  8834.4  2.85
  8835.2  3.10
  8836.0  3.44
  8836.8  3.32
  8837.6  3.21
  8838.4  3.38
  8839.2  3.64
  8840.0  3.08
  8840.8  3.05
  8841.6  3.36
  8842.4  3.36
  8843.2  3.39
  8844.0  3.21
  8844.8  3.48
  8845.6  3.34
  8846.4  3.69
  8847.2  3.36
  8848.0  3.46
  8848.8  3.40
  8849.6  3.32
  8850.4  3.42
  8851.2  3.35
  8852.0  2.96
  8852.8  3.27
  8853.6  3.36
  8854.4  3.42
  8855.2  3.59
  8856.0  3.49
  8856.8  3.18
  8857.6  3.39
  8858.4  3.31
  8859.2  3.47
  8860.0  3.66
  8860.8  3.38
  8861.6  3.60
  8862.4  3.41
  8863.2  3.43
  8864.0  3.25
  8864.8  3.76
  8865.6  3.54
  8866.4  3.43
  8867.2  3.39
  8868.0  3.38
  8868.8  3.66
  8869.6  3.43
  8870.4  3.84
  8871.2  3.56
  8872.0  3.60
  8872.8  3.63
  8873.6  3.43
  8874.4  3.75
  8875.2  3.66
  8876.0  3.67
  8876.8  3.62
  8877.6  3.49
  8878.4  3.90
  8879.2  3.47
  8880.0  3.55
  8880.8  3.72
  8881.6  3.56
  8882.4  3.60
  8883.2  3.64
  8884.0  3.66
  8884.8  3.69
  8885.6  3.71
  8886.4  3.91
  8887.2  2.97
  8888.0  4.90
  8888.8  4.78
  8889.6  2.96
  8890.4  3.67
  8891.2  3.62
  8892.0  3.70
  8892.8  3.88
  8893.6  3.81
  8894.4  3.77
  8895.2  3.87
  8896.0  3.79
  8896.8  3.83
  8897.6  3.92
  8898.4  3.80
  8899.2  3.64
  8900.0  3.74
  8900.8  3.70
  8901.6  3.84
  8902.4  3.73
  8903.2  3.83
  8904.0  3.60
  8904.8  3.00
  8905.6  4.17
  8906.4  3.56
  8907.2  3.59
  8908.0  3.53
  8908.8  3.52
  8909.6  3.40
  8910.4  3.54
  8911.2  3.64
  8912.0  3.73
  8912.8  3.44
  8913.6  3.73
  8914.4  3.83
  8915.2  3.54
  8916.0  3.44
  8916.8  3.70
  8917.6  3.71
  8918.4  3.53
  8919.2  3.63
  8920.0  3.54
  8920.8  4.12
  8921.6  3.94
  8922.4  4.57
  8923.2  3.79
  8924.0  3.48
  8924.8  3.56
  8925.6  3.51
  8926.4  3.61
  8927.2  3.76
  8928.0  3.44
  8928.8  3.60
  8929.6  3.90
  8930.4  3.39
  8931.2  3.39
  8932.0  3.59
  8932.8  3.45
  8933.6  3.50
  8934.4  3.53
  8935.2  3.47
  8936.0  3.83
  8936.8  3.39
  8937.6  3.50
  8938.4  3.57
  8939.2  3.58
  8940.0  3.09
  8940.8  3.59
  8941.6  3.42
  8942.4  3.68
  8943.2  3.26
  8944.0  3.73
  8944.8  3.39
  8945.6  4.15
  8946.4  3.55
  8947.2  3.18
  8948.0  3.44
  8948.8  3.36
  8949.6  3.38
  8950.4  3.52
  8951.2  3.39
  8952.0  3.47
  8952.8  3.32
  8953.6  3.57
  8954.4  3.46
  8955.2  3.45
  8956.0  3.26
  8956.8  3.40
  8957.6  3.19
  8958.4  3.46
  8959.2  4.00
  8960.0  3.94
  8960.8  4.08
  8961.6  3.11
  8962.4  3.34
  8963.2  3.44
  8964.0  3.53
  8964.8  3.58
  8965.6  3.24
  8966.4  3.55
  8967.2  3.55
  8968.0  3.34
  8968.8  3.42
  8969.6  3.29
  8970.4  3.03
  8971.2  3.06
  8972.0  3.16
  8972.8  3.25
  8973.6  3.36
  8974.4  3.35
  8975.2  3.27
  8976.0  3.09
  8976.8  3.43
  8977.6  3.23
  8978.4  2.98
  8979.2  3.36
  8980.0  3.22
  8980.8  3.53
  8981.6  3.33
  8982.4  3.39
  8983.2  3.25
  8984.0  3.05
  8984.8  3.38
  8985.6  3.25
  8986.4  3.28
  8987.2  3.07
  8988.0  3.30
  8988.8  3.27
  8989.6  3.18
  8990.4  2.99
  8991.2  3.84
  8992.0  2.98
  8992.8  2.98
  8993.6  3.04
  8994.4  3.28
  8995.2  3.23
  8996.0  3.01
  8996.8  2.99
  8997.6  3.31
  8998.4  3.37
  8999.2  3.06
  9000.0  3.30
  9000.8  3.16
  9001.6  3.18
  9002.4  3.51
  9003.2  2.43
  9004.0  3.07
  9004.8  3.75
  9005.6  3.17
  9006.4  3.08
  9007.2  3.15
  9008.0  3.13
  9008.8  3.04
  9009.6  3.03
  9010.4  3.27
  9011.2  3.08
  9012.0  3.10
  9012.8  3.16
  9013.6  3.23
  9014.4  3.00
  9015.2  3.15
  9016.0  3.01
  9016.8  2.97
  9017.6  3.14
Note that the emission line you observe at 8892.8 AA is Mg II 2798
